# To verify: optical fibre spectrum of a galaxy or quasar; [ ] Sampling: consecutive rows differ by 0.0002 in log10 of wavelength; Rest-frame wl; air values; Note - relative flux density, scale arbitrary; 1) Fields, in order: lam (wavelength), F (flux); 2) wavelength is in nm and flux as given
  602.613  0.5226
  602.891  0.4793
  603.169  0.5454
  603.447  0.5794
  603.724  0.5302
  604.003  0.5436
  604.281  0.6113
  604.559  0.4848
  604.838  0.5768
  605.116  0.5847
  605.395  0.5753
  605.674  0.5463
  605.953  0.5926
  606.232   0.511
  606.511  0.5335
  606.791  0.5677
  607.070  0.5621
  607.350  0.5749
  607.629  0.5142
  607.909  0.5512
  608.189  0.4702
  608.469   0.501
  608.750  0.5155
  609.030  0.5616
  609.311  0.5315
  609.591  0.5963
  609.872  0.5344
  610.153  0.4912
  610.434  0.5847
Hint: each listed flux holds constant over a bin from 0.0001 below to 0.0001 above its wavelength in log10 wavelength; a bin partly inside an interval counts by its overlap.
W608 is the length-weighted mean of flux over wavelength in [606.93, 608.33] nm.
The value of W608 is 0.535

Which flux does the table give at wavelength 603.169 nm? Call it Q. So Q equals 0.5454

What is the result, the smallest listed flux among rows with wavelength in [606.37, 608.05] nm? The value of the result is 0.5142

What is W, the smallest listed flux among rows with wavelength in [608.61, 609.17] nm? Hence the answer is 0.5155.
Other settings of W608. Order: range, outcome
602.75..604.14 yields 0.535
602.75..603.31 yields 0.512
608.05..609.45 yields 0.516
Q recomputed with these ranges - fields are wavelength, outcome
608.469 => 0.501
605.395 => 0.5753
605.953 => 0.5926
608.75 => 0.5155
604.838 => 0.5768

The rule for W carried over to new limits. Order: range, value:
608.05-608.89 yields 0.4702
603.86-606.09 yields 0.4848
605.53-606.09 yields 0.5463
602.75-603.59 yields 0.4793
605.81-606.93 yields 0.511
